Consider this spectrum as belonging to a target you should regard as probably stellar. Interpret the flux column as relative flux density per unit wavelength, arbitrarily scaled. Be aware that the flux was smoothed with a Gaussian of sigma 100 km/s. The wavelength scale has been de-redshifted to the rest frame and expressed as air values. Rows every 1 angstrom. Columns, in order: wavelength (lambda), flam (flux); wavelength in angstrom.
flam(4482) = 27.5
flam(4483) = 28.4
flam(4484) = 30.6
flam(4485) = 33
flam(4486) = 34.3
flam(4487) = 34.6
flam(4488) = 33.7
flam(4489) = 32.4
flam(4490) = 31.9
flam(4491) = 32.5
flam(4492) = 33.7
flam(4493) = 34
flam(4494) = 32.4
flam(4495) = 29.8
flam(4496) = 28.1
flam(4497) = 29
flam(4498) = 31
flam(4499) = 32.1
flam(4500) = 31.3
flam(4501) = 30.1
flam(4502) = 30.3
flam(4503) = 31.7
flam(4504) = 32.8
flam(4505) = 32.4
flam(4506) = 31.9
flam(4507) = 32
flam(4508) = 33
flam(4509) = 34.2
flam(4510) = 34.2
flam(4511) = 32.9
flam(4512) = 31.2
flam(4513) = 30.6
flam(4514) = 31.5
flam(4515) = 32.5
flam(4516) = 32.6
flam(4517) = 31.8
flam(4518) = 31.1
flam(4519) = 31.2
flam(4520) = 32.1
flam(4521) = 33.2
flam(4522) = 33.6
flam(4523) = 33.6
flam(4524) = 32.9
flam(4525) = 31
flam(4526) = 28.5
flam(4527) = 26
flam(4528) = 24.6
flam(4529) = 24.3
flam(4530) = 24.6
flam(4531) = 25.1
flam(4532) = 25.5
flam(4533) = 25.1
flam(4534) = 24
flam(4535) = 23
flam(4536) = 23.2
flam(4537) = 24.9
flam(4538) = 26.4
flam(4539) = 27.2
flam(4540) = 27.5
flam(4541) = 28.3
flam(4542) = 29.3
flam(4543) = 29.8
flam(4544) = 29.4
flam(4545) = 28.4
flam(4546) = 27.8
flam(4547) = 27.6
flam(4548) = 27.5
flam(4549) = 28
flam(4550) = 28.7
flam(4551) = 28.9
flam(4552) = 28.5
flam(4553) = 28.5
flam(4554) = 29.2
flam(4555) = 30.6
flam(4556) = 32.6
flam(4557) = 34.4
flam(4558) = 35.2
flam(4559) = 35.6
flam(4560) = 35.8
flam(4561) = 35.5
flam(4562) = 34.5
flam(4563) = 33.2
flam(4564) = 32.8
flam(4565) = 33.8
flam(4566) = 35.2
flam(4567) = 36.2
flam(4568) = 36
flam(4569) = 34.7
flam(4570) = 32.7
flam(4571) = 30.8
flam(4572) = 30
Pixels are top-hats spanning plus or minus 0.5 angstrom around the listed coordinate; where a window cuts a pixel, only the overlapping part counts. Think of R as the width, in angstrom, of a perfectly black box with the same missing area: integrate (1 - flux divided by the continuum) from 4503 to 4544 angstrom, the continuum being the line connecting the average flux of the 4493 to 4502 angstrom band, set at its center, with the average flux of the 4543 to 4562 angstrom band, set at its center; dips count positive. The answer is 1.6 angstrom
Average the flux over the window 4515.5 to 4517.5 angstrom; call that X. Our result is 32.2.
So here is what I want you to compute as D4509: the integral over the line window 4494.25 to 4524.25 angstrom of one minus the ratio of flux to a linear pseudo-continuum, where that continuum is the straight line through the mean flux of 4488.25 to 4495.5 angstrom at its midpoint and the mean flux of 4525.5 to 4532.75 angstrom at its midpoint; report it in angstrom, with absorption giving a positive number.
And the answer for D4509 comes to -2.8 angstrom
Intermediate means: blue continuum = 32.4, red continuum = 25.5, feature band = 31.8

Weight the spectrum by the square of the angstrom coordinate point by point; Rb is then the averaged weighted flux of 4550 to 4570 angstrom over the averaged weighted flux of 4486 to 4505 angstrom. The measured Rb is 1.1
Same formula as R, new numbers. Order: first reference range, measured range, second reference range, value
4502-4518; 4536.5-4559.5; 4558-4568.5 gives 3.25 angstrom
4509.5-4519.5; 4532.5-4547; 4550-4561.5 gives 2.39 angstrom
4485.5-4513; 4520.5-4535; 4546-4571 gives 1.95 angstrom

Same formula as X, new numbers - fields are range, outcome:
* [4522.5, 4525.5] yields 32.5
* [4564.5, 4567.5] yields 35.1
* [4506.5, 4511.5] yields 33.3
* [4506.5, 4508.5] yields 32.5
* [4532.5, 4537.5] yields 24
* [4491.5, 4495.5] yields 32.5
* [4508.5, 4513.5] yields 32.6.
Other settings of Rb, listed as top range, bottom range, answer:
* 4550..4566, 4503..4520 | 1.03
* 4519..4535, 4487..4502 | 0.90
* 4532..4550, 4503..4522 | 0.84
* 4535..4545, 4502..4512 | 0.85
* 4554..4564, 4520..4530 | 1.16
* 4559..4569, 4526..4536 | 1.42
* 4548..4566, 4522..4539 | 1.22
